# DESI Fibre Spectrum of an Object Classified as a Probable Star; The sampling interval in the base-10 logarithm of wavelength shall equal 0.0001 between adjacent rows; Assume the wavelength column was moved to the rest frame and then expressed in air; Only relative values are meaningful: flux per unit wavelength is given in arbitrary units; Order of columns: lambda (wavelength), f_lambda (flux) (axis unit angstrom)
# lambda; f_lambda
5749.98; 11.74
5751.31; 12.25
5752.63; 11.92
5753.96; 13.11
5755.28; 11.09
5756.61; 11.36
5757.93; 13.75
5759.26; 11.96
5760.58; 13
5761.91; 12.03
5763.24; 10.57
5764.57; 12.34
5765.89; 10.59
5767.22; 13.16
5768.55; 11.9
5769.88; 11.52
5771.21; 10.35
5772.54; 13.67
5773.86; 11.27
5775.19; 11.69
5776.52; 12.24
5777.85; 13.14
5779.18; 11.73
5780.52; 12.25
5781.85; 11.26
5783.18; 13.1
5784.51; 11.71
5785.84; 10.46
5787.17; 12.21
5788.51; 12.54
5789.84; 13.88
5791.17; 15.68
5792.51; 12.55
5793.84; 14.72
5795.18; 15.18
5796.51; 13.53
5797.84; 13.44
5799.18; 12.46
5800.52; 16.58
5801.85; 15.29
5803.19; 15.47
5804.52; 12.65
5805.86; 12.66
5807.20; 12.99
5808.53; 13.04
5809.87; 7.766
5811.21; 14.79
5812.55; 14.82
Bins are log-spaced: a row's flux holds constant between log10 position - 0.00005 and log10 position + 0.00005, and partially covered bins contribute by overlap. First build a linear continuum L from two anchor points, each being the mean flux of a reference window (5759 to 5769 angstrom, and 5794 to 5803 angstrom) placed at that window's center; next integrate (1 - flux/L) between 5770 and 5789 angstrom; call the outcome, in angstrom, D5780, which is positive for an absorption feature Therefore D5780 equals 1.6 angstrom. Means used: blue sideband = 11.9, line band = 12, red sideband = 14.5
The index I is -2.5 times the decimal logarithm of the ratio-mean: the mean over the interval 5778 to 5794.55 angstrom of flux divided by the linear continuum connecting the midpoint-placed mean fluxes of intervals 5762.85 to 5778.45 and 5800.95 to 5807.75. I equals 0.01 mag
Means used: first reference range 11.9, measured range 12.7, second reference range 13.9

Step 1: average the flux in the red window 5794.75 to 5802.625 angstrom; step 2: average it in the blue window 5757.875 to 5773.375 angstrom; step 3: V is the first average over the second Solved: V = 1.2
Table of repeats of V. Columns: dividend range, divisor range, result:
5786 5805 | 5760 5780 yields 1.17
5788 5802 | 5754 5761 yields 1.15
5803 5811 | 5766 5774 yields 1.04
